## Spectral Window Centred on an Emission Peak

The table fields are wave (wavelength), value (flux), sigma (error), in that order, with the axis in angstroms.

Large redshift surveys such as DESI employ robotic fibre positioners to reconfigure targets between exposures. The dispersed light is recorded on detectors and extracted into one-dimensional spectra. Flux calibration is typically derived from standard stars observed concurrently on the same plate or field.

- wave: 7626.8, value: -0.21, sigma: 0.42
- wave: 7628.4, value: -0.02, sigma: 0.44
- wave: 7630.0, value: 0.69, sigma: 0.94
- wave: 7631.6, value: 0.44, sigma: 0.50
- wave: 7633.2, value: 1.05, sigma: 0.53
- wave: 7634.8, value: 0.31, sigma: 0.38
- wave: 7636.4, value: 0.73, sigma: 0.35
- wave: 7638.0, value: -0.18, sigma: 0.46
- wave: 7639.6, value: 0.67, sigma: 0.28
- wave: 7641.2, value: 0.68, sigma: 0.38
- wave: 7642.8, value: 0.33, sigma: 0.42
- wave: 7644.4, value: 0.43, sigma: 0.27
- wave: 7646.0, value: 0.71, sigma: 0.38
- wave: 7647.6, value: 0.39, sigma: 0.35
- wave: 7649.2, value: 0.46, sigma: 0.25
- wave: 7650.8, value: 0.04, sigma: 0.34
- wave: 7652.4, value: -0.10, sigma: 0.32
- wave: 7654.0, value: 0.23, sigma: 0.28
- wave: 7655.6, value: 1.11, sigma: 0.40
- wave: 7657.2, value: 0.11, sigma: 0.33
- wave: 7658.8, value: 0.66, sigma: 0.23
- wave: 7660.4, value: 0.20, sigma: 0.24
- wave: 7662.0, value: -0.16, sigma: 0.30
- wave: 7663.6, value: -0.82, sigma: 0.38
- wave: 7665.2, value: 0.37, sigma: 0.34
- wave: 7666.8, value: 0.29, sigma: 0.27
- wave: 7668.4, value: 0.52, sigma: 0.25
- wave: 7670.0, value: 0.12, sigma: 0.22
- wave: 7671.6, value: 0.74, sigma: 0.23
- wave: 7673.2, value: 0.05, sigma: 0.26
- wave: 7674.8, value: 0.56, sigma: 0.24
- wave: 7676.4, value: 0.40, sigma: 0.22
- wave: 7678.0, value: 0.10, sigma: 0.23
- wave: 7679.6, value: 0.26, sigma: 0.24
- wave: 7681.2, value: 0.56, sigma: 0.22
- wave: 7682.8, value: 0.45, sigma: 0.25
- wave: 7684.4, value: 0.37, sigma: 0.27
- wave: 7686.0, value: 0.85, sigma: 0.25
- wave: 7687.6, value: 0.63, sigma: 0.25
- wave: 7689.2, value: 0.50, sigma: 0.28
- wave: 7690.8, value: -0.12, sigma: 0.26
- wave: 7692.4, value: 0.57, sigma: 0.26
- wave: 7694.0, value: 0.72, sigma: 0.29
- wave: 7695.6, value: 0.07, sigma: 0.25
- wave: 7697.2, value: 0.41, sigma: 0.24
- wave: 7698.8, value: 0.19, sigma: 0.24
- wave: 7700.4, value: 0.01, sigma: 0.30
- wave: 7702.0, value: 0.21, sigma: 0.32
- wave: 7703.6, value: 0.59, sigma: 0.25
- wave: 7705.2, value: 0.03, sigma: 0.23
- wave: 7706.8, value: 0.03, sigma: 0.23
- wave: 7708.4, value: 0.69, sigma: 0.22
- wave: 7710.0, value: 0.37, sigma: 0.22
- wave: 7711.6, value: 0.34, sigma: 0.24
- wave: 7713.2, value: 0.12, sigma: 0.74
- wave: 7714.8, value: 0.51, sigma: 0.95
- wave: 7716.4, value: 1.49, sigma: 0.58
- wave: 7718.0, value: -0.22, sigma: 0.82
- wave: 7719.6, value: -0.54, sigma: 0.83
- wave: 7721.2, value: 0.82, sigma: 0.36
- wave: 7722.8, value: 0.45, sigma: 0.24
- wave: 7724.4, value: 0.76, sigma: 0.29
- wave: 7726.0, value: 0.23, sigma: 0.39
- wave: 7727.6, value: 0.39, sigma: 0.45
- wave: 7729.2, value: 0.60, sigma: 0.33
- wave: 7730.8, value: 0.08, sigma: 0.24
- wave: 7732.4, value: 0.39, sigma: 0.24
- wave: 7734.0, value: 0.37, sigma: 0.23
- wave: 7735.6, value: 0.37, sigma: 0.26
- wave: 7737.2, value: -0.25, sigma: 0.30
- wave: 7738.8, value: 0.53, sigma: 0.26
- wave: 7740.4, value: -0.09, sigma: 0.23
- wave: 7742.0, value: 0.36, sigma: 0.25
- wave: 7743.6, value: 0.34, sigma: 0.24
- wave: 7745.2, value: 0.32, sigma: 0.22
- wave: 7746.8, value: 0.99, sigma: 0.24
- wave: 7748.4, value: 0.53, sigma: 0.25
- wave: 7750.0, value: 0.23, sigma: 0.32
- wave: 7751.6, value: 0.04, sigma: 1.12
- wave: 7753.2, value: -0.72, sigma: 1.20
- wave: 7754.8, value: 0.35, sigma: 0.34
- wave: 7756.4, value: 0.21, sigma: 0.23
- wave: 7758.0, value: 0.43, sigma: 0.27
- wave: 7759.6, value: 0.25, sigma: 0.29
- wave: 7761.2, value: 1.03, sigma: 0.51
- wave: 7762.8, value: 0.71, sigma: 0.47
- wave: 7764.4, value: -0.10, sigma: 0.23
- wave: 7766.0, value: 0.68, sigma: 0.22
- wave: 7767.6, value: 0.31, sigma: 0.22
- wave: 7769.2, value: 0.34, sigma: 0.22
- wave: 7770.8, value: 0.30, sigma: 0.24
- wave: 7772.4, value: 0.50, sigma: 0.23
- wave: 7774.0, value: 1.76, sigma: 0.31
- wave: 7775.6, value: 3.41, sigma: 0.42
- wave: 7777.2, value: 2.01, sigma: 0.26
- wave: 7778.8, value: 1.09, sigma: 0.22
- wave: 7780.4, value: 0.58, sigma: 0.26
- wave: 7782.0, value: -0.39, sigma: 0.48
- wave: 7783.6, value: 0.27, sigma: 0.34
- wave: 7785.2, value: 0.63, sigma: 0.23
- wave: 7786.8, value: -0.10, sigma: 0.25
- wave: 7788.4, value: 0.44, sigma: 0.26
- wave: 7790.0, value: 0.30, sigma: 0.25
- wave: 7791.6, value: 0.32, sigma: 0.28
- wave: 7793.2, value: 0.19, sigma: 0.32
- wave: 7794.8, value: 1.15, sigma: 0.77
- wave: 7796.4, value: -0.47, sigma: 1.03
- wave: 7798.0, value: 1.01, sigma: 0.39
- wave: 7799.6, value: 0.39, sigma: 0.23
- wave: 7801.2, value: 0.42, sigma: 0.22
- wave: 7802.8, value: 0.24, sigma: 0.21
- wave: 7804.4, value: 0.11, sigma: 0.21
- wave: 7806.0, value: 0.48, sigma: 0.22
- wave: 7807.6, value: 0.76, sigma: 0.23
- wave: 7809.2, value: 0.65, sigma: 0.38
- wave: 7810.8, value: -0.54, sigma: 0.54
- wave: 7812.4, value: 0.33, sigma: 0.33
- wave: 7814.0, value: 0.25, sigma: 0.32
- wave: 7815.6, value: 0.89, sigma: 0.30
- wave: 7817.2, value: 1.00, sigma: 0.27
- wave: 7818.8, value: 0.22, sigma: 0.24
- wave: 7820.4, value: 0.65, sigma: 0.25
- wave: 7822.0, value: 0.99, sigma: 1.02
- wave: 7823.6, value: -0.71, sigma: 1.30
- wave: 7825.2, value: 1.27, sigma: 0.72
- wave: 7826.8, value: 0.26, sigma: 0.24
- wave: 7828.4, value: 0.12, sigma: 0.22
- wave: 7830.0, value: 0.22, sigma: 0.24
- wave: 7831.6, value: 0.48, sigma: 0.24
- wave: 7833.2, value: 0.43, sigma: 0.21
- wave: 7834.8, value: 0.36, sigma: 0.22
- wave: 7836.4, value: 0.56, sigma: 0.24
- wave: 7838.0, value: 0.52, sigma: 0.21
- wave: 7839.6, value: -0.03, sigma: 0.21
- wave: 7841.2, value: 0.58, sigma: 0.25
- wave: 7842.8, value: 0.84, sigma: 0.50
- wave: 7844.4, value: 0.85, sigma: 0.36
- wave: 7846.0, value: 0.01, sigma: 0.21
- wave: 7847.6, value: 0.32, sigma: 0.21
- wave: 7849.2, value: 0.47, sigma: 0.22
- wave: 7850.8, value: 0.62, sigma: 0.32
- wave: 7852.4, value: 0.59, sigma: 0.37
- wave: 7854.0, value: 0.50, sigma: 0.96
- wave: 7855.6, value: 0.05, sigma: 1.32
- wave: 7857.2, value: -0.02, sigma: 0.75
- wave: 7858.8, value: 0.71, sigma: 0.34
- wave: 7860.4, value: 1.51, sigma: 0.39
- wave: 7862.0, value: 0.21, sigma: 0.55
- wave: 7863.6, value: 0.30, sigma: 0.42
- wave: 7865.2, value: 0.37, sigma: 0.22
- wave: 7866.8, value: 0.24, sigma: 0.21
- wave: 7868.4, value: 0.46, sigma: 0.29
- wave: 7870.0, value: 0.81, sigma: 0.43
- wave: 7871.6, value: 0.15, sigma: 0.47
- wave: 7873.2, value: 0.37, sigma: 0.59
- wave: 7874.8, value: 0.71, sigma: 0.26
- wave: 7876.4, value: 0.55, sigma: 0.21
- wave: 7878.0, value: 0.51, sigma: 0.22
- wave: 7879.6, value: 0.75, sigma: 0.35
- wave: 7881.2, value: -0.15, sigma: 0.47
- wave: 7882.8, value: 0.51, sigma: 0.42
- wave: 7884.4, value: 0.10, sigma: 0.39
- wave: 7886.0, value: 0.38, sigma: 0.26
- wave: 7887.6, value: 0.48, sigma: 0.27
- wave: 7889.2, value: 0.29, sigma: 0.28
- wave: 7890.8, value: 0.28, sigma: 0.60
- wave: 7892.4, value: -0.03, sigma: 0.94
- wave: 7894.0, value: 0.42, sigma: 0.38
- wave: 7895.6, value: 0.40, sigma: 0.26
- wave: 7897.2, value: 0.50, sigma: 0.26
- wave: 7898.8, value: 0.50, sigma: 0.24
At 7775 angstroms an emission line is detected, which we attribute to Hgamma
